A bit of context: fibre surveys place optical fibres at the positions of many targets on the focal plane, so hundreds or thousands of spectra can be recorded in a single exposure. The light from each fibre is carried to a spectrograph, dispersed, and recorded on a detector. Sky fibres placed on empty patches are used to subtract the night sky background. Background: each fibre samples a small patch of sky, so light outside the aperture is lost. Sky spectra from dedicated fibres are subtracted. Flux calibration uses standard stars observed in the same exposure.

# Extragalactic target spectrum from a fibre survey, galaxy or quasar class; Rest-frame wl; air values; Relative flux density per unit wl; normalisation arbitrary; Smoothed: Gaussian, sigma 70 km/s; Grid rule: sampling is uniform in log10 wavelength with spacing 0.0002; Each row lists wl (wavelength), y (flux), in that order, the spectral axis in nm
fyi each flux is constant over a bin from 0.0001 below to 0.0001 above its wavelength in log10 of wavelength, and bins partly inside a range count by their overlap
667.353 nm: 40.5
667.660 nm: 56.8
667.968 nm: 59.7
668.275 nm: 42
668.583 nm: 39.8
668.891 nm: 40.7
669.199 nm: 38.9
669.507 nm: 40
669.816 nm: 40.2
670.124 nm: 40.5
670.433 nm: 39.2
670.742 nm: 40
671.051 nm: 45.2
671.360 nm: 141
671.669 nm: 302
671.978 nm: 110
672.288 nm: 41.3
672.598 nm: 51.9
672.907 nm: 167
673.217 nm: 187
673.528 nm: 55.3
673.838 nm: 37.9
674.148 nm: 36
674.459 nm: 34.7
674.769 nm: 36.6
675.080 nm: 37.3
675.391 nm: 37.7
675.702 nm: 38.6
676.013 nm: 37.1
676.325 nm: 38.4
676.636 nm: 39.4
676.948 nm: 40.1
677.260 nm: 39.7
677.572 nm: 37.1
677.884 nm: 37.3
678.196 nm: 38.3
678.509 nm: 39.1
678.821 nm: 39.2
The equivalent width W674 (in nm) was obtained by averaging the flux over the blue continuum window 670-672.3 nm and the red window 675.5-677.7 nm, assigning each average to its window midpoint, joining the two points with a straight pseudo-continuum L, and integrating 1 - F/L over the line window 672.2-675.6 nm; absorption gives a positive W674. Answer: 0.26 nm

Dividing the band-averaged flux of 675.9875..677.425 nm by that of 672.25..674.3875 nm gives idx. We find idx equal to 0.47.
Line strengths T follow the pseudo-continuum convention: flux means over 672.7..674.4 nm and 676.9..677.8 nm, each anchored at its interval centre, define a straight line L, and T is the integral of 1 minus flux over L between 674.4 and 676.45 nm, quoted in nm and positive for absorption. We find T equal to 0.86 nm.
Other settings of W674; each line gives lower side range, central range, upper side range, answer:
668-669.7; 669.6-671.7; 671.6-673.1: 0.32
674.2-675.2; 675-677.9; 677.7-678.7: -0.09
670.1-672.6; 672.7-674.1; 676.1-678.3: -0.49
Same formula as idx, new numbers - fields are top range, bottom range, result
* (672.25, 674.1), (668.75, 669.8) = 2.26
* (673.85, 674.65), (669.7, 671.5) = 0.63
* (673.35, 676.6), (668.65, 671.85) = 0.53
